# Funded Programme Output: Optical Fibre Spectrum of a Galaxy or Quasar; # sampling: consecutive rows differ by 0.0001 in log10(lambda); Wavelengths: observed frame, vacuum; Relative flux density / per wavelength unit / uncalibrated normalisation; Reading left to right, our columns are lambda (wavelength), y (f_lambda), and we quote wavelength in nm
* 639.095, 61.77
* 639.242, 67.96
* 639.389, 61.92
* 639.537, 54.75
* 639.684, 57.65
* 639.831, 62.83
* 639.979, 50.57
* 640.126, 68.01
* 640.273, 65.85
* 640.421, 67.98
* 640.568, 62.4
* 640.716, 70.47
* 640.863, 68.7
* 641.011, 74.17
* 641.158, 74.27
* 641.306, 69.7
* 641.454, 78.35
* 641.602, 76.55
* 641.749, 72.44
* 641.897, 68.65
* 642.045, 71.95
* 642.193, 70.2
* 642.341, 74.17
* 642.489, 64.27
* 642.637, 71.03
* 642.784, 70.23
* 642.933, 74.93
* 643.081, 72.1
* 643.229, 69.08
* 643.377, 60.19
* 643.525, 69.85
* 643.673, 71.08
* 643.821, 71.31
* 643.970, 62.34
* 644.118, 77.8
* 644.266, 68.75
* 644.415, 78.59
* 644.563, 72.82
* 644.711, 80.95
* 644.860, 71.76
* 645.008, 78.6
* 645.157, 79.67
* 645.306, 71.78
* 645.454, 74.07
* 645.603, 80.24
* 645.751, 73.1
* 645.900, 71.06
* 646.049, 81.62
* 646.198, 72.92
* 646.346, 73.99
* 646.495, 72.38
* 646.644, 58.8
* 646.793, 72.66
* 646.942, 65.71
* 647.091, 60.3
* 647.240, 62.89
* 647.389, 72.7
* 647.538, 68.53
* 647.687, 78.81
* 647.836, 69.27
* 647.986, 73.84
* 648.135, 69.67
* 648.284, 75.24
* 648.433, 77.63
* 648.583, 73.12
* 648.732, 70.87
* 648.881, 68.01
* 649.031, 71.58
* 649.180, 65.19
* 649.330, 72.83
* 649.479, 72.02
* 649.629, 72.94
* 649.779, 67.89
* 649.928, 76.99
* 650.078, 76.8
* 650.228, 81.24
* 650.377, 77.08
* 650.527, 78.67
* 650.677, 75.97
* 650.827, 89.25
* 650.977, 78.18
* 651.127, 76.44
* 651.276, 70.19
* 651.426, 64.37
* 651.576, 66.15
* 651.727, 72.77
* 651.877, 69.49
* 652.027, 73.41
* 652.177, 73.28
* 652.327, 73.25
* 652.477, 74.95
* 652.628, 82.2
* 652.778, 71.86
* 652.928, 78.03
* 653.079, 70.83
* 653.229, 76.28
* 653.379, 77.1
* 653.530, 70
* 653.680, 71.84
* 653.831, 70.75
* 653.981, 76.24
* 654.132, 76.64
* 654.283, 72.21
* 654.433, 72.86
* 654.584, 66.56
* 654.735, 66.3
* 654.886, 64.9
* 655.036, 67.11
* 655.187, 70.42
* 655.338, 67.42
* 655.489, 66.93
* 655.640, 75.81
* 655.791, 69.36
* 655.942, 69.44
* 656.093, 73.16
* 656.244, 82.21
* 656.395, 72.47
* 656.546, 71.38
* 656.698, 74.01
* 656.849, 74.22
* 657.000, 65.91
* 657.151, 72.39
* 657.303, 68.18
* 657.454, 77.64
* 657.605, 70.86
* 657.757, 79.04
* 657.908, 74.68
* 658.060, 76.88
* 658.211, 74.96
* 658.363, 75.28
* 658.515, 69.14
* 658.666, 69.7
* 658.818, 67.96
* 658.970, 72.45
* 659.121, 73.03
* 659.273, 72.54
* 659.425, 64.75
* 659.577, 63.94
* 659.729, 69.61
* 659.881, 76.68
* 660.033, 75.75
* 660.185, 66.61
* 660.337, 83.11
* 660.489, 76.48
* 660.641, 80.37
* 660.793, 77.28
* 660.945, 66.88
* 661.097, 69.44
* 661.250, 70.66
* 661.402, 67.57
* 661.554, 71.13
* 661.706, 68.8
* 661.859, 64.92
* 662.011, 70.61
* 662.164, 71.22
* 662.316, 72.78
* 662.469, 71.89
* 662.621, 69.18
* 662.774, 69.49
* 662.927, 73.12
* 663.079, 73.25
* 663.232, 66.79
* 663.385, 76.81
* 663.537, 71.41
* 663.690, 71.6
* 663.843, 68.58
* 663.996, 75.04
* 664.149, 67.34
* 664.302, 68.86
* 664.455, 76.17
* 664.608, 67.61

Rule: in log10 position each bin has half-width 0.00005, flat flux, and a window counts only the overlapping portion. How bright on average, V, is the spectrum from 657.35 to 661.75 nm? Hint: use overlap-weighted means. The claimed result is 72.5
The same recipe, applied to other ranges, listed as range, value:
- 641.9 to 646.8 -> 72.2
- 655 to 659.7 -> 71.7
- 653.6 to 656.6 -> 71.2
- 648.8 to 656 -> 72.7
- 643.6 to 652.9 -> 73.1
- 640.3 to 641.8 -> 71.3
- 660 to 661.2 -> 74.4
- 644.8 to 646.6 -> 74.9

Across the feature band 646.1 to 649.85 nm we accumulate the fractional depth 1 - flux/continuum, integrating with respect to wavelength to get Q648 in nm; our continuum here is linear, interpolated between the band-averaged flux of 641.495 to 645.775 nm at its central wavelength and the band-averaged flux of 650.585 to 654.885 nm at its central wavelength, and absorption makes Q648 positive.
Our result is 0.123 nm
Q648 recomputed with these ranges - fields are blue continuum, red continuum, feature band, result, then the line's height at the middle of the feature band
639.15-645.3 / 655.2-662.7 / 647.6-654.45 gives -0.283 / 70.9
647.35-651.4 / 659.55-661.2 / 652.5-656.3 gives 0.079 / 73.8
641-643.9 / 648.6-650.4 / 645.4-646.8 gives -0.022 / 71.9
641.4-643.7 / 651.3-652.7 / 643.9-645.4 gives -0.067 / 71.1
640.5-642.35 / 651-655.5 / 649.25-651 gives -0.117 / 71.8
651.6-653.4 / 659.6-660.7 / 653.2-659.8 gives 0.253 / 74.5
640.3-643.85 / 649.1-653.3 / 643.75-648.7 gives -0.021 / 72.2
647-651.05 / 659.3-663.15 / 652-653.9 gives -0.040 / 72.6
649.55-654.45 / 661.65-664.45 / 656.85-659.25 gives -0.005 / 72.4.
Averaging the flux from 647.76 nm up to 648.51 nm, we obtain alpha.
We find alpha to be 73.1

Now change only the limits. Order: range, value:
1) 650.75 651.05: 83.6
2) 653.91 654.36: 75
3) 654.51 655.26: 67.1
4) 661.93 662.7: 71.1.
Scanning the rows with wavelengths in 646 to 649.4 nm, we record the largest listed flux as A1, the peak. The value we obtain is 81.62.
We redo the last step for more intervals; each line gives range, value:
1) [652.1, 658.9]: 82.21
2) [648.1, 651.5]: 89.25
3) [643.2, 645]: 80.95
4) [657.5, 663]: 83.11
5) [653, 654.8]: 77.1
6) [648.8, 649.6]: 72.83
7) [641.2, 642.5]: 78.35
